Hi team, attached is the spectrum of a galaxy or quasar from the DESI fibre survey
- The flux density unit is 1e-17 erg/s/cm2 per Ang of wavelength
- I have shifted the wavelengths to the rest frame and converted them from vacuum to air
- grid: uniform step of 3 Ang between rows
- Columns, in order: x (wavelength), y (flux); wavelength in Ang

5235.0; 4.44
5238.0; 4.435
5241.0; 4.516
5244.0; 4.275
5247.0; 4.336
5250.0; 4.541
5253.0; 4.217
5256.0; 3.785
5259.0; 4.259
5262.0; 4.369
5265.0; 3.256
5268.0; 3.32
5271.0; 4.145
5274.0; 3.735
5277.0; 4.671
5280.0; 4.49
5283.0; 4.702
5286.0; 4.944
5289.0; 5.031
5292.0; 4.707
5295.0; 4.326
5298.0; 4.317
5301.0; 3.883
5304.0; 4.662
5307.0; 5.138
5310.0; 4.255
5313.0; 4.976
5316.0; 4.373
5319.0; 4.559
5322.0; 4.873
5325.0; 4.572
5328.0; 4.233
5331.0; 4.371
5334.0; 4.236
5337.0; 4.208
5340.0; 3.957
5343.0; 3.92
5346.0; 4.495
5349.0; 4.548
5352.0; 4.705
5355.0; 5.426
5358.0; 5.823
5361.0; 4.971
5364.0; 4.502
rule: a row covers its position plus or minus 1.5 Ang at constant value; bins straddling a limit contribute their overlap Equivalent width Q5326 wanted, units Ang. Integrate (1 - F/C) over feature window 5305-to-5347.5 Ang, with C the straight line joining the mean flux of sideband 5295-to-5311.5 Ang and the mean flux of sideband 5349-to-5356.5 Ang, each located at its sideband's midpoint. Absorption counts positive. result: 2.1 Ang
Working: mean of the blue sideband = 4.44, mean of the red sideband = 4.96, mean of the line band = 4.44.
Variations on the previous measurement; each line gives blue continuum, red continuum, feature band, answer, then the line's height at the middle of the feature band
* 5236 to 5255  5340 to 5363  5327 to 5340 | 1.3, 4.71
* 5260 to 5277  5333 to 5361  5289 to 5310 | -1.9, 4.16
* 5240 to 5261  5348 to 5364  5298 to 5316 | 0.6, 4.69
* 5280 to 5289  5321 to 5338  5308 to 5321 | -0.1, 4.54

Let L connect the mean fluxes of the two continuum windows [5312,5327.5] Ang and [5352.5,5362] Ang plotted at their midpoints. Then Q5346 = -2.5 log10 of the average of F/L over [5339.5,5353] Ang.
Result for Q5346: 0.19 mag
